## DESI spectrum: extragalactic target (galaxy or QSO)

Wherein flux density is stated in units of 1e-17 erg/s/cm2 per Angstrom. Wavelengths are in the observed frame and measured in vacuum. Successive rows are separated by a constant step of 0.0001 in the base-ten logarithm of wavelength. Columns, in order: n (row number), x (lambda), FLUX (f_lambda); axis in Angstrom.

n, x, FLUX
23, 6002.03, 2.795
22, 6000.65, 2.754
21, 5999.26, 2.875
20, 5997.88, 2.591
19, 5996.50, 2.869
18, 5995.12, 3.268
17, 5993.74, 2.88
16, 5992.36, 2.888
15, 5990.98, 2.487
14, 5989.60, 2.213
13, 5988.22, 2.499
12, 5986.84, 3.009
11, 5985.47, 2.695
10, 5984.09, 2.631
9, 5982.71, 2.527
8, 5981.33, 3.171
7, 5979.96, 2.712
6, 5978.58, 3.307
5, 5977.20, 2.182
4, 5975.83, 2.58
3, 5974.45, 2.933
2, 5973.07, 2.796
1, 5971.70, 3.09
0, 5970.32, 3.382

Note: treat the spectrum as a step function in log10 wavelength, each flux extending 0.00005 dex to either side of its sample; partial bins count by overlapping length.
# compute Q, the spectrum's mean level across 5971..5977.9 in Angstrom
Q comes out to 2.72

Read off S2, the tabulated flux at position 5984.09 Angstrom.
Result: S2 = 2.631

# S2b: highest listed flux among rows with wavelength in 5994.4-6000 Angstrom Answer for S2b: 3.268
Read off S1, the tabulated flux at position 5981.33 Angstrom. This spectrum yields 3.171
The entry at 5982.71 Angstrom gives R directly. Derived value 2.527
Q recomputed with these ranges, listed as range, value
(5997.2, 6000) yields 2.73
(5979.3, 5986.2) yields 2.75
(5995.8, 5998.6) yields 2.74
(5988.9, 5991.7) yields 2.35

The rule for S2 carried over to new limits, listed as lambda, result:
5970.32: 3.382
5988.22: 2.499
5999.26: 2.875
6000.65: 2.754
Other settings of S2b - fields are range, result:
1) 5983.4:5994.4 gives 3.009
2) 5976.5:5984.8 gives 3.307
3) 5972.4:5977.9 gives 2.933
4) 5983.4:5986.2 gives 2.695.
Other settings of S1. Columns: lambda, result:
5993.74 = 2.88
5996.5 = 2.869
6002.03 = 2.795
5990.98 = 2.487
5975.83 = 2.58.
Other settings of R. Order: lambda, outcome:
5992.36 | 2.888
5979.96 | 2.712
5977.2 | 2.182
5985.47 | 2.695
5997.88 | 2.591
